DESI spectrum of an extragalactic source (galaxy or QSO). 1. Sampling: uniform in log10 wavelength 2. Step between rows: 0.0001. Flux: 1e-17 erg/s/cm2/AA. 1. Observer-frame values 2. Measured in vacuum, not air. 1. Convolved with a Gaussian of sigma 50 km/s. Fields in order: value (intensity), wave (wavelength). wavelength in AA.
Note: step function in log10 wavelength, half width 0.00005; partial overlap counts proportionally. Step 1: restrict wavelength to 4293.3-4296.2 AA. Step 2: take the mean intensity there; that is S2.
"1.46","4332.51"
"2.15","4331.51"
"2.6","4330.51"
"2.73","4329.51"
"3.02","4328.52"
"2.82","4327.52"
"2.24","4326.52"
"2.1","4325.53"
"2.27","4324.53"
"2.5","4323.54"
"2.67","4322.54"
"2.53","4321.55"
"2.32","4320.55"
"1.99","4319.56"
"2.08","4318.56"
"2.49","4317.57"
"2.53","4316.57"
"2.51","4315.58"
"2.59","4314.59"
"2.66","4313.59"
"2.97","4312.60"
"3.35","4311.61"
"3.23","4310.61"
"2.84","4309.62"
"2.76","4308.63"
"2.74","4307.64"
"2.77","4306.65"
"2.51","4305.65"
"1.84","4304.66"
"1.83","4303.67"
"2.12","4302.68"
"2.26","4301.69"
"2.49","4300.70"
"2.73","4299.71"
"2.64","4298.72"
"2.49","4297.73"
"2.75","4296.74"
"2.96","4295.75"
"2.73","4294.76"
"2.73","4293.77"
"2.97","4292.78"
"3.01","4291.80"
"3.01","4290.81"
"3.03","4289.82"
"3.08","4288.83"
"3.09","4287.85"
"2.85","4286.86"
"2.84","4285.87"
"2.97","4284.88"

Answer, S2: 2.8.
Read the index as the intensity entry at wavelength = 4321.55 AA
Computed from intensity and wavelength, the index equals 2.53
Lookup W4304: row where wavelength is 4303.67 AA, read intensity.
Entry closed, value 1.83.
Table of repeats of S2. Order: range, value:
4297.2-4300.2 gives 2.62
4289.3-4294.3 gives 2.95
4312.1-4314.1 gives 2.82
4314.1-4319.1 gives 2.44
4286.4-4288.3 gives 2.96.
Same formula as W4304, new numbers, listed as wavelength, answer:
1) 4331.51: 2.15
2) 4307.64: 2.74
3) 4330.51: 2.6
